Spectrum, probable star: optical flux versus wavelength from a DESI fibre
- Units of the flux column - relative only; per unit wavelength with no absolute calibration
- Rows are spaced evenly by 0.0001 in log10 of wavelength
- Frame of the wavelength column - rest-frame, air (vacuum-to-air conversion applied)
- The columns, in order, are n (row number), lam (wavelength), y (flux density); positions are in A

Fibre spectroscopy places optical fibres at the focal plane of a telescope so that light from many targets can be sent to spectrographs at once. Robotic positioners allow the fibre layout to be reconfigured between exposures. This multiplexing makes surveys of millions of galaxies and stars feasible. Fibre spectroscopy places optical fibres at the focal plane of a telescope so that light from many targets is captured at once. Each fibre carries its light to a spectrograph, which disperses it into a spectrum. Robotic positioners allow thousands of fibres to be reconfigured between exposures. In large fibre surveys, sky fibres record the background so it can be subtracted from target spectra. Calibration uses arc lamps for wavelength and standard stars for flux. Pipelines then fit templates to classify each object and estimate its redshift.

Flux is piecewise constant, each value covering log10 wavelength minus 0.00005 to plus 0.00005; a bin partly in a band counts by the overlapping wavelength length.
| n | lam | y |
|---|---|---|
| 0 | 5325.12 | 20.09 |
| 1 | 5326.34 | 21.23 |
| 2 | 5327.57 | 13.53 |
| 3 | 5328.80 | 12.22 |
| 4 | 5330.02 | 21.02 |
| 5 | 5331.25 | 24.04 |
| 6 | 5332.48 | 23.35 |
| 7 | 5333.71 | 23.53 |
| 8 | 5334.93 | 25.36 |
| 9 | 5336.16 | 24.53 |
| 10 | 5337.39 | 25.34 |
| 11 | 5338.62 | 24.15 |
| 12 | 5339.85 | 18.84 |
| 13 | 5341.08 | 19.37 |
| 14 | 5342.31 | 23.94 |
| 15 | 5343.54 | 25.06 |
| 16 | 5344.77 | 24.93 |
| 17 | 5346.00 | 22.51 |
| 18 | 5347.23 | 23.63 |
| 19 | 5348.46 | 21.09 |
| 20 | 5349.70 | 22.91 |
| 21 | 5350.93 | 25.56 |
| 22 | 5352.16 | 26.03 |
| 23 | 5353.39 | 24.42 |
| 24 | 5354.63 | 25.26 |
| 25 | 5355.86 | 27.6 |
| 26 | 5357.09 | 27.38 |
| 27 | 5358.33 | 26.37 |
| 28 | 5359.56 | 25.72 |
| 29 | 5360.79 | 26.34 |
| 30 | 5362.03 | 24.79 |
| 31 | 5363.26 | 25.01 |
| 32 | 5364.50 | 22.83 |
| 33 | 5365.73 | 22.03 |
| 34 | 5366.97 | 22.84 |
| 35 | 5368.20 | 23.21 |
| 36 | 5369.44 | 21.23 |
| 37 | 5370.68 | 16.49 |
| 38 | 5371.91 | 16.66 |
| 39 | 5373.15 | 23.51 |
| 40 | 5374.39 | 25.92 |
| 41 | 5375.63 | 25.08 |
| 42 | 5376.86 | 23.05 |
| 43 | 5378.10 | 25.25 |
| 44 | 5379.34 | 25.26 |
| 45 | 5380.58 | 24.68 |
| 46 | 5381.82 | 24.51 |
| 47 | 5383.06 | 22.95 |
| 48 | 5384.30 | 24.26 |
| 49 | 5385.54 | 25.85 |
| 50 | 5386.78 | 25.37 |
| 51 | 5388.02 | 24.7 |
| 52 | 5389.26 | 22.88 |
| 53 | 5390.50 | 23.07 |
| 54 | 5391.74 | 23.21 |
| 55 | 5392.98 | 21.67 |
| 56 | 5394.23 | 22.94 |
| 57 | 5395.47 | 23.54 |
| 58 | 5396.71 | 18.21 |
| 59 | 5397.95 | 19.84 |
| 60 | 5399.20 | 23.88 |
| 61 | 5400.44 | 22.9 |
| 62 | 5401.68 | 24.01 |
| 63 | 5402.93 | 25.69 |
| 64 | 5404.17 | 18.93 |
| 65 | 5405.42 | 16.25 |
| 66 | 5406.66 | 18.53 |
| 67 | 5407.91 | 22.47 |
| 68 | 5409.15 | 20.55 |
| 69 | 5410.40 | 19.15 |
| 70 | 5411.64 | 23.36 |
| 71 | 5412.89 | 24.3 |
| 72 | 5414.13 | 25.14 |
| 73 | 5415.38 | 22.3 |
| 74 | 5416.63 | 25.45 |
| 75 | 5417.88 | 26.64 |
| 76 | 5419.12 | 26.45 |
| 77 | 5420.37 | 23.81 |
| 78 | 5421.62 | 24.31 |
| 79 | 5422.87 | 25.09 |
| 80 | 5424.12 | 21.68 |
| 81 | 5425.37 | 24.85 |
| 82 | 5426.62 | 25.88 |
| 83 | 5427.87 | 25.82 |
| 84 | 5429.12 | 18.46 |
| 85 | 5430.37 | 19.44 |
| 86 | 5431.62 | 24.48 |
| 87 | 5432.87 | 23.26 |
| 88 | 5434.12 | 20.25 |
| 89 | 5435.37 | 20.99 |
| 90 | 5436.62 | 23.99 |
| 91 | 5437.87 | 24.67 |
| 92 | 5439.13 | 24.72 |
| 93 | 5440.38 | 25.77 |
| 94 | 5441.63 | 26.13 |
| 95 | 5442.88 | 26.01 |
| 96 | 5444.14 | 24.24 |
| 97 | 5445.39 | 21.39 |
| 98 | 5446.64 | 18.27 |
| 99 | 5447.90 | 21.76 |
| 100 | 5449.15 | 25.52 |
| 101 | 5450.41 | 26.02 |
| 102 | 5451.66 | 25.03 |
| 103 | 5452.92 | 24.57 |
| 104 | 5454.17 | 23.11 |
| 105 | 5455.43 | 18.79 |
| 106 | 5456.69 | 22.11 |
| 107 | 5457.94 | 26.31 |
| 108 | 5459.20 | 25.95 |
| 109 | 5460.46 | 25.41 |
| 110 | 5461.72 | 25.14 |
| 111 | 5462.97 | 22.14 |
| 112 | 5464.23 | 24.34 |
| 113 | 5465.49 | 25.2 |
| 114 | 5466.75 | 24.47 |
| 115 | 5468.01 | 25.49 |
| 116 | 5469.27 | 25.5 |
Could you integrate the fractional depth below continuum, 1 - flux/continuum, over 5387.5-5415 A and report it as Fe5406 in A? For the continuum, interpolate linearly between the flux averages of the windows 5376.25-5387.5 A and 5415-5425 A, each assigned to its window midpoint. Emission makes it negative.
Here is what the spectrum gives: 2.8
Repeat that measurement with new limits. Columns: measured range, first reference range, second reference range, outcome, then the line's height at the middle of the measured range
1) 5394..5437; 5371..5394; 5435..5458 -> 1.81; 23.6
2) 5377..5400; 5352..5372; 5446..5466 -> 0.41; 23.9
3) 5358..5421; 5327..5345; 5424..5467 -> -1.01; 22.7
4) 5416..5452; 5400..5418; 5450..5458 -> -1.37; 22.9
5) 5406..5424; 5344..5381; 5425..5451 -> 0.18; 23.6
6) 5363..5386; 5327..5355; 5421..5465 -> -0.20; 22.9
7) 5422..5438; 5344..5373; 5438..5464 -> 0.62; 23.9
